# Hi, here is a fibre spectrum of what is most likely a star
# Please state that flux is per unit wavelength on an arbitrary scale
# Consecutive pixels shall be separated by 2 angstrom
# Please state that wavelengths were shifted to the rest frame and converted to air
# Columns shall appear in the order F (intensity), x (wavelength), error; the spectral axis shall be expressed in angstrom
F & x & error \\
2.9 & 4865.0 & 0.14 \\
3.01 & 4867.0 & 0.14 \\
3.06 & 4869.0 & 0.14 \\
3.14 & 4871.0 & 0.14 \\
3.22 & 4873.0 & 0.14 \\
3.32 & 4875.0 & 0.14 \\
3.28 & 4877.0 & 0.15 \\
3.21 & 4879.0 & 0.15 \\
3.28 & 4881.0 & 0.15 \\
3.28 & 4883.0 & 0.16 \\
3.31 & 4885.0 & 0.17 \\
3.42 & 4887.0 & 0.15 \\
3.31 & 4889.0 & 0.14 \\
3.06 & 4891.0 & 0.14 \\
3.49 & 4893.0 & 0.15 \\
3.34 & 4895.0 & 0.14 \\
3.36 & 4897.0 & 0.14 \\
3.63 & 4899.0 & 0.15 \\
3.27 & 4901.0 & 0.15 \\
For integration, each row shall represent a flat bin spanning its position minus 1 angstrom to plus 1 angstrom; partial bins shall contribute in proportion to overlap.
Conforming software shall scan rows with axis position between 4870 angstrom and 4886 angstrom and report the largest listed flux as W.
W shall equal 3.32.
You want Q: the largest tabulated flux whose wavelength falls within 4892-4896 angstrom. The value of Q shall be 3.49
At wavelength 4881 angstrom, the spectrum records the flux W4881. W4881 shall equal 3.28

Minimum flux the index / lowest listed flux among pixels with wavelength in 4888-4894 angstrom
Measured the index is 3.06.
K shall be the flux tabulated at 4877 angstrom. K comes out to 3.28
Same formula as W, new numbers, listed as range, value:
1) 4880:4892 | 3.42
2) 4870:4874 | 3.22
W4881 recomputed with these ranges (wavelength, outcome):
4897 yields 3.36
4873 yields 3.22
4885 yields 3.31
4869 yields 3.06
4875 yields 3.32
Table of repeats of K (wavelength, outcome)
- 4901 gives 3.27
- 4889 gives 3.31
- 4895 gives 3.34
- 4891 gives 3.06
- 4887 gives 3.42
